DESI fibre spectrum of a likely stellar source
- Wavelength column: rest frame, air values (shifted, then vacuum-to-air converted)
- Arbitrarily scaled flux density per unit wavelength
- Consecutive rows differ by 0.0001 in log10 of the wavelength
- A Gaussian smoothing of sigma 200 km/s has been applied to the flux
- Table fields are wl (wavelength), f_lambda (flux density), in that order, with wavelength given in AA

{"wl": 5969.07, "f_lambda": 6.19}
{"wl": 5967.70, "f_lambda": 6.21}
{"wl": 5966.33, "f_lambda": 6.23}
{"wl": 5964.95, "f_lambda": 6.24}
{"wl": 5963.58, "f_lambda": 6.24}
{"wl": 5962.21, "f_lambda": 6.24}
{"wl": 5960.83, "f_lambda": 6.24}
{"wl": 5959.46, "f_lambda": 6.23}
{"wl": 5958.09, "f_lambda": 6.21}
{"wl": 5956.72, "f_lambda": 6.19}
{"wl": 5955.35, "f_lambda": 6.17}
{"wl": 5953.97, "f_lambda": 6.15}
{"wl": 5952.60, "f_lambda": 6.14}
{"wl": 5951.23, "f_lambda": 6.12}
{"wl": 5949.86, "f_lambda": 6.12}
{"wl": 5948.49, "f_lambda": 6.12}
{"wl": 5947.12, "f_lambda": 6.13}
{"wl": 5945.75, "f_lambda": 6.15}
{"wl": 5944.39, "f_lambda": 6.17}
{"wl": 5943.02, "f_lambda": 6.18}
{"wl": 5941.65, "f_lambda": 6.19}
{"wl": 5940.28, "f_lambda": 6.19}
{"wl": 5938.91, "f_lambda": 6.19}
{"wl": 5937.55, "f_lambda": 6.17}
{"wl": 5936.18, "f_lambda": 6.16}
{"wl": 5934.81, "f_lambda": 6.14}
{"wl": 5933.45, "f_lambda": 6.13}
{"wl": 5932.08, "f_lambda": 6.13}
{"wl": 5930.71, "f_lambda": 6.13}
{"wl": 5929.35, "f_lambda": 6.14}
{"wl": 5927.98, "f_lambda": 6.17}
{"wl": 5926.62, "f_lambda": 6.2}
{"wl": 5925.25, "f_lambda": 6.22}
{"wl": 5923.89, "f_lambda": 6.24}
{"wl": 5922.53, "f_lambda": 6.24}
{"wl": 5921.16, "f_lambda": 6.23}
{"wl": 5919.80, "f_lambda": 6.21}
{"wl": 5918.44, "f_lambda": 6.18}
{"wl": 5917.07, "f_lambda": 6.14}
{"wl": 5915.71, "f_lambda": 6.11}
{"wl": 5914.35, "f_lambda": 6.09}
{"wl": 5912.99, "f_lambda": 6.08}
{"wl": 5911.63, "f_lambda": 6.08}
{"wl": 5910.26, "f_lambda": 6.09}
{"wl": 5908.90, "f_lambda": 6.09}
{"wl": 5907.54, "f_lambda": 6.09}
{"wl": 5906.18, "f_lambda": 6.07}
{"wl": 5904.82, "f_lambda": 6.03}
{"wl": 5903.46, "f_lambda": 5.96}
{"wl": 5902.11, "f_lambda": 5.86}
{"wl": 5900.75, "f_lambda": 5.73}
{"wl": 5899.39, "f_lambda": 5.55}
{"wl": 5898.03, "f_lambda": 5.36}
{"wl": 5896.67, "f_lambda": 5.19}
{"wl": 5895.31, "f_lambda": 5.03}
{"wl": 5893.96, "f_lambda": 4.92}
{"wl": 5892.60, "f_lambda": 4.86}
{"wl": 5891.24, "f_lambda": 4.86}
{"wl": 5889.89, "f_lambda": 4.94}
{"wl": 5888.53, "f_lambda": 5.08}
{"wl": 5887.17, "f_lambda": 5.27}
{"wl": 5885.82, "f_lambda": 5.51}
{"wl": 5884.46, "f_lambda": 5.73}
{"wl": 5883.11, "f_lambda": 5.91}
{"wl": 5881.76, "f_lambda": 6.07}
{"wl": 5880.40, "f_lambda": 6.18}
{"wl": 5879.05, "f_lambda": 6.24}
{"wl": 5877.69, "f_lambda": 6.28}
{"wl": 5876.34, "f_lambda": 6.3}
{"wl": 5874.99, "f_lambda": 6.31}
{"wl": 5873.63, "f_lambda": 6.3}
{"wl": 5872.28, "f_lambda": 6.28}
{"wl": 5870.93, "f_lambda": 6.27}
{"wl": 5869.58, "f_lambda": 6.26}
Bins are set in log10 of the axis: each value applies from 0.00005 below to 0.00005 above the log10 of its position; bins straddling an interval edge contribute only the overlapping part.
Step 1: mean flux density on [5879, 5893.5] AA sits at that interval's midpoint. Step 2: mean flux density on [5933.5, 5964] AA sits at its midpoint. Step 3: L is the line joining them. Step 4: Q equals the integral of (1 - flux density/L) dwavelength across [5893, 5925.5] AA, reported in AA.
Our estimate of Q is -0.9 AA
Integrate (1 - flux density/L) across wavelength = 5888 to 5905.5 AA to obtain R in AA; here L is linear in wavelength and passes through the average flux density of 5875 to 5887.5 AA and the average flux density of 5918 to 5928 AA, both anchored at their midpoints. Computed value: 2.1 AA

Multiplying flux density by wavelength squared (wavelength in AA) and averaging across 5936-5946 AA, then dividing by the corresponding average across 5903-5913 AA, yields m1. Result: 1.03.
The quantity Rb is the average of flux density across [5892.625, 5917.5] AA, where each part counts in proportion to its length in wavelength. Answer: 5.78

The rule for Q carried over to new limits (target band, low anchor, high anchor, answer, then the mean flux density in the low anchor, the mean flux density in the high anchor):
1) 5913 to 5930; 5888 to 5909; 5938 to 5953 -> -1.1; 5.46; 6.16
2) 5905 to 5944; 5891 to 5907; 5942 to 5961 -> -2.3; 5.47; 6.17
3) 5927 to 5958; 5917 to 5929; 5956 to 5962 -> 0.3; 6.2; 6.22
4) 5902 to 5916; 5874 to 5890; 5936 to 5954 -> -0.2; 5.86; 6.16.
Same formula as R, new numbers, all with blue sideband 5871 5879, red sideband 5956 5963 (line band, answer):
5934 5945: 0.1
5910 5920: 0.2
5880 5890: 1.1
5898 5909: 0.7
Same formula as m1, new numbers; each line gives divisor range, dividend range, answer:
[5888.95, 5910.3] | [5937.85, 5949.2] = 1.13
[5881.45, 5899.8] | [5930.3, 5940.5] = 1.18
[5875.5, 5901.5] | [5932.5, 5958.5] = 1.14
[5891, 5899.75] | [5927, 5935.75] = 1.22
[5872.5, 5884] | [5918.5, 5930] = 1.02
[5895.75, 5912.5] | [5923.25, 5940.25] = 1.07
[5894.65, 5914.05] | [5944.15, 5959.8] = 1.08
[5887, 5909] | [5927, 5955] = 1.14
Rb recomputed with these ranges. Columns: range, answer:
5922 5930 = 6.2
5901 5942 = 6.13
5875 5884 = 6.17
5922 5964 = 6.18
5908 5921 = 6.12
